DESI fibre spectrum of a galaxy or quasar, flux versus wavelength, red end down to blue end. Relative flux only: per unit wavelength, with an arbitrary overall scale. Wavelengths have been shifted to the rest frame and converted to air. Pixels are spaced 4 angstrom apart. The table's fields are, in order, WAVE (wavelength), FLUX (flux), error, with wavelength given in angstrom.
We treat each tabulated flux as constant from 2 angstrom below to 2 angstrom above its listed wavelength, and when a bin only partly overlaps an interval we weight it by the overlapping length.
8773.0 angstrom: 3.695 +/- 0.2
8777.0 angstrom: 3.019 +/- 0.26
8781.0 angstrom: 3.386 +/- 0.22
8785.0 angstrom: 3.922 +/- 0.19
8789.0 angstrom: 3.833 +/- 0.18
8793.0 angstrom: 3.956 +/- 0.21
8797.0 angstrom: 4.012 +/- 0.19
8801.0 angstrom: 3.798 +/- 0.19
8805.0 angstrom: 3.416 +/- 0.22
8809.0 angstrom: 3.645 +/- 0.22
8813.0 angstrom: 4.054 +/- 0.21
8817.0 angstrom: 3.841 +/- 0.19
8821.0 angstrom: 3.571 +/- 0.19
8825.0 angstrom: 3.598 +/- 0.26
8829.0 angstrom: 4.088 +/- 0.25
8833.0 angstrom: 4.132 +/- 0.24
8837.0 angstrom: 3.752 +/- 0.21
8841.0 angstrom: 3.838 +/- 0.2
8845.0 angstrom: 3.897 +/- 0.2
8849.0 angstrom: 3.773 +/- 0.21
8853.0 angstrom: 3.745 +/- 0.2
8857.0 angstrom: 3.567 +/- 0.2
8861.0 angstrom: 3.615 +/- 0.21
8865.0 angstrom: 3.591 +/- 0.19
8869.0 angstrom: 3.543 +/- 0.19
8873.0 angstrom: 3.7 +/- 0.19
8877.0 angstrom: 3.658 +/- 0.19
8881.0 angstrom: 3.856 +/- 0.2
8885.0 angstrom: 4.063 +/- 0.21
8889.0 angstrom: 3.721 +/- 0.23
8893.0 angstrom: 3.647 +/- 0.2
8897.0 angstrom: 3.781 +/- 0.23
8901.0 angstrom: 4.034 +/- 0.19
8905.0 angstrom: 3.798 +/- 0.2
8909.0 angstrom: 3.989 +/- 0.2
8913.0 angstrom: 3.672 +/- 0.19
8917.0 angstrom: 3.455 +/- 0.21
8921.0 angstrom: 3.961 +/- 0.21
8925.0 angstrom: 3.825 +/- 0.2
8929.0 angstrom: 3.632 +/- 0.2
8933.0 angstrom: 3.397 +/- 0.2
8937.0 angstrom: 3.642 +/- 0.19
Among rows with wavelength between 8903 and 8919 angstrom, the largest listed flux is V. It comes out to 3.989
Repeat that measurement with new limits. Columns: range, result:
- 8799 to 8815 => 4.054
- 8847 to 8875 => 3.773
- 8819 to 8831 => 4.088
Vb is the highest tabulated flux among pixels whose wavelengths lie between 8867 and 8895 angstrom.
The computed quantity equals 4.063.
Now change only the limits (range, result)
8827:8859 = 4.132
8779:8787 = 3.922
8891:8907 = 4.034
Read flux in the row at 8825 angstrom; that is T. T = 3.598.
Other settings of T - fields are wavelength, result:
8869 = 3.543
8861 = 3.615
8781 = 3.386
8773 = 3.695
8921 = 3.961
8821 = 3.571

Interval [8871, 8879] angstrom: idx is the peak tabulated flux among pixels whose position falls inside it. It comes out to 3.7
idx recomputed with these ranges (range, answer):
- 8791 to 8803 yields 4.012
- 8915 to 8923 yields 3.961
